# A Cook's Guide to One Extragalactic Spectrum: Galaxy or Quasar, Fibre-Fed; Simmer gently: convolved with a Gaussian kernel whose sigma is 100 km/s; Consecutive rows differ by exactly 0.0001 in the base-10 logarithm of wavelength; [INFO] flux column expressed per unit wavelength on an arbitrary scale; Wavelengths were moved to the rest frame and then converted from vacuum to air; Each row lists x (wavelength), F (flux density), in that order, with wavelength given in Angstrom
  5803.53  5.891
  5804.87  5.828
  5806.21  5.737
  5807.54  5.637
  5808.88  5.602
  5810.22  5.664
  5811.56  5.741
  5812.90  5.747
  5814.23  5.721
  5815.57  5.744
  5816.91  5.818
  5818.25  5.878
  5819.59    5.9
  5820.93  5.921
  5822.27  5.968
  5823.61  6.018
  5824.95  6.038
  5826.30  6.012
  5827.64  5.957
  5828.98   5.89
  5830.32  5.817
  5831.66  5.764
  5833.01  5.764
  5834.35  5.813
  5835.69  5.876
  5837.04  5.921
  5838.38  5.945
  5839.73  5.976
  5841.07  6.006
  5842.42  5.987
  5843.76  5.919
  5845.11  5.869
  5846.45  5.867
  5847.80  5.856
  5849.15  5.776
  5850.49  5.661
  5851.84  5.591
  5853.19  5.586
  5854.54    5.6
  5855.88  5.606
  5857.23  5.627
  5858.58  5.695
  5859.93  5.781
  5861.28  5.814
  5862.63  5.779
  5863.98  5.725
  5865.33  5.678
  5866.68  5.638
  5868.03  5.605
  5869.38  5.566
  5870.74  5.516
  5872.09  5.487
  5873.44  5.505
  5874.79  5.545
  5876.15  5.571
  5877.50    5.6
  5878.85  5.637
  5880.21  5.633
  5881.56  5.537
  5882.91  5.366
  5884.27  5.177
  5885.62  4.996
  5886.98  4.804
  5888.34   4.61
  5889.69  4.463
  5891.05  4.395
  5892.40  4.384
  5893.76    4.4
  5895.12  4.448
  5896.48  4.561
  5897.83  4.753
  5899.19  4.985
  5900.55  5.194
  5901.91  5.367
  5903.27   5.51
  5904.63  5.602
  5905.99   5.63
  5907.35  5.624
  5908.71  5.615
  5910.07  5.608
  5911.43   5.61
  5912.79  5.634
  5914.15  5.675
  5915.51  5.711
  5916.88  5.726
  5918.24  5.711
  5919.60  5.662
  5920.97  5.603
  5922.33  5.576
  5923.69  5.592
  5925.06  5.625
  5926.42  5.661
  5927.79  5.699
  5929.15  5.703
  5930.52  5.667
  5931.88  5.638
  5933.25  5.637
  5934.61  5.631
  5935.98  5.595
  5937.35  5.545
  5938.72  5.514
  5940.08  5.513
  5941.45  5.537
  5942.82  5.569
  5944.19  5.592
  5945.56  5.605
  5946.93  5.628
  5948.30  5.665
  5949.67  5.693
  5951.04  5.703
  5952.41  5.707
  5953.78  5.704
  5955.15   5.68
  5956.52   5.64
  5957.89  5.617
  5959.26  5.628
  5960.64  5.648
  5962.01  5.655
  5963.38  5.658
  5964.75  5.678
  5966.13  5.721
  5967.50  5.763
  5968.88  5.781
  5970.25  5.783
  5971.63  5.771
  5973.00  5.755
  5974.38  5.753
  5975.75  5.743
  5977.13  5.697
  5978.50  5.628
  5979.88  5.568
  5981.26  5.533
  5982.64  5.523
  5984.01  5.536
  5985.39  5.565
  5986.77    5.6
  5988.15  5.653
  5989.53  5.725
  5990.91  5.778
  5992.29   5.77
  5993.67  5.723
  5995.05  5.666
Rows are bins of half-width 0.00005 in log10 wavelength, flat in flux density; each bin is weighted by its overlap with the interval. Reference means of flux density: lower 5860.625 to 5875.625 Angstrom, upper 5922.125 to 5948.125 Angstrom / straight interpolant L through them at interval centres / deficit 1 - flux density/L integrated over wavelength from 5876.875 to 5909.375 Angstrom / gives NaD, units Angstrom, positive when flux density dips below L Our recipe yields 3.0 Angstrom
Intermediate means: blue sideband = 5.62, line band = 5.09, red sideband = 5.61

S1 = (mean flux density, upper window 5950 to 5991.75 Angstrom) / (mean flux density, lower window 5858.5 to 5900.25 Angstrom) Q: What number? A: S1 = 1.08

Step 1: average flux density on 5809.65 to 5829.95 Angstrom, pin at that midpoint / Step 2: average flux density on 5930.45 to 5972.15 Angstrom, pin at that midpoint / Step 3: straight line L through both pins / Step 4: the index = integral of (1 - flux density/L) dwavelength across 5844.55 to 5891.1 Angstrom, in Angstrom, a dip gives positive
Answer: 2.3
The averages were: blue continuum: 5.87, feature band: 5.5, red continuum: 5.65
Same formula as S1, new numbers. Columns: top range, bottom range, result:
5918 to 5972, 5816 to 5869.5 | 0.97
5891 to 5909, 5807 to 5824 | 0.87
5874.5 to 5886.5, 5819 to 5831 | 0.91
